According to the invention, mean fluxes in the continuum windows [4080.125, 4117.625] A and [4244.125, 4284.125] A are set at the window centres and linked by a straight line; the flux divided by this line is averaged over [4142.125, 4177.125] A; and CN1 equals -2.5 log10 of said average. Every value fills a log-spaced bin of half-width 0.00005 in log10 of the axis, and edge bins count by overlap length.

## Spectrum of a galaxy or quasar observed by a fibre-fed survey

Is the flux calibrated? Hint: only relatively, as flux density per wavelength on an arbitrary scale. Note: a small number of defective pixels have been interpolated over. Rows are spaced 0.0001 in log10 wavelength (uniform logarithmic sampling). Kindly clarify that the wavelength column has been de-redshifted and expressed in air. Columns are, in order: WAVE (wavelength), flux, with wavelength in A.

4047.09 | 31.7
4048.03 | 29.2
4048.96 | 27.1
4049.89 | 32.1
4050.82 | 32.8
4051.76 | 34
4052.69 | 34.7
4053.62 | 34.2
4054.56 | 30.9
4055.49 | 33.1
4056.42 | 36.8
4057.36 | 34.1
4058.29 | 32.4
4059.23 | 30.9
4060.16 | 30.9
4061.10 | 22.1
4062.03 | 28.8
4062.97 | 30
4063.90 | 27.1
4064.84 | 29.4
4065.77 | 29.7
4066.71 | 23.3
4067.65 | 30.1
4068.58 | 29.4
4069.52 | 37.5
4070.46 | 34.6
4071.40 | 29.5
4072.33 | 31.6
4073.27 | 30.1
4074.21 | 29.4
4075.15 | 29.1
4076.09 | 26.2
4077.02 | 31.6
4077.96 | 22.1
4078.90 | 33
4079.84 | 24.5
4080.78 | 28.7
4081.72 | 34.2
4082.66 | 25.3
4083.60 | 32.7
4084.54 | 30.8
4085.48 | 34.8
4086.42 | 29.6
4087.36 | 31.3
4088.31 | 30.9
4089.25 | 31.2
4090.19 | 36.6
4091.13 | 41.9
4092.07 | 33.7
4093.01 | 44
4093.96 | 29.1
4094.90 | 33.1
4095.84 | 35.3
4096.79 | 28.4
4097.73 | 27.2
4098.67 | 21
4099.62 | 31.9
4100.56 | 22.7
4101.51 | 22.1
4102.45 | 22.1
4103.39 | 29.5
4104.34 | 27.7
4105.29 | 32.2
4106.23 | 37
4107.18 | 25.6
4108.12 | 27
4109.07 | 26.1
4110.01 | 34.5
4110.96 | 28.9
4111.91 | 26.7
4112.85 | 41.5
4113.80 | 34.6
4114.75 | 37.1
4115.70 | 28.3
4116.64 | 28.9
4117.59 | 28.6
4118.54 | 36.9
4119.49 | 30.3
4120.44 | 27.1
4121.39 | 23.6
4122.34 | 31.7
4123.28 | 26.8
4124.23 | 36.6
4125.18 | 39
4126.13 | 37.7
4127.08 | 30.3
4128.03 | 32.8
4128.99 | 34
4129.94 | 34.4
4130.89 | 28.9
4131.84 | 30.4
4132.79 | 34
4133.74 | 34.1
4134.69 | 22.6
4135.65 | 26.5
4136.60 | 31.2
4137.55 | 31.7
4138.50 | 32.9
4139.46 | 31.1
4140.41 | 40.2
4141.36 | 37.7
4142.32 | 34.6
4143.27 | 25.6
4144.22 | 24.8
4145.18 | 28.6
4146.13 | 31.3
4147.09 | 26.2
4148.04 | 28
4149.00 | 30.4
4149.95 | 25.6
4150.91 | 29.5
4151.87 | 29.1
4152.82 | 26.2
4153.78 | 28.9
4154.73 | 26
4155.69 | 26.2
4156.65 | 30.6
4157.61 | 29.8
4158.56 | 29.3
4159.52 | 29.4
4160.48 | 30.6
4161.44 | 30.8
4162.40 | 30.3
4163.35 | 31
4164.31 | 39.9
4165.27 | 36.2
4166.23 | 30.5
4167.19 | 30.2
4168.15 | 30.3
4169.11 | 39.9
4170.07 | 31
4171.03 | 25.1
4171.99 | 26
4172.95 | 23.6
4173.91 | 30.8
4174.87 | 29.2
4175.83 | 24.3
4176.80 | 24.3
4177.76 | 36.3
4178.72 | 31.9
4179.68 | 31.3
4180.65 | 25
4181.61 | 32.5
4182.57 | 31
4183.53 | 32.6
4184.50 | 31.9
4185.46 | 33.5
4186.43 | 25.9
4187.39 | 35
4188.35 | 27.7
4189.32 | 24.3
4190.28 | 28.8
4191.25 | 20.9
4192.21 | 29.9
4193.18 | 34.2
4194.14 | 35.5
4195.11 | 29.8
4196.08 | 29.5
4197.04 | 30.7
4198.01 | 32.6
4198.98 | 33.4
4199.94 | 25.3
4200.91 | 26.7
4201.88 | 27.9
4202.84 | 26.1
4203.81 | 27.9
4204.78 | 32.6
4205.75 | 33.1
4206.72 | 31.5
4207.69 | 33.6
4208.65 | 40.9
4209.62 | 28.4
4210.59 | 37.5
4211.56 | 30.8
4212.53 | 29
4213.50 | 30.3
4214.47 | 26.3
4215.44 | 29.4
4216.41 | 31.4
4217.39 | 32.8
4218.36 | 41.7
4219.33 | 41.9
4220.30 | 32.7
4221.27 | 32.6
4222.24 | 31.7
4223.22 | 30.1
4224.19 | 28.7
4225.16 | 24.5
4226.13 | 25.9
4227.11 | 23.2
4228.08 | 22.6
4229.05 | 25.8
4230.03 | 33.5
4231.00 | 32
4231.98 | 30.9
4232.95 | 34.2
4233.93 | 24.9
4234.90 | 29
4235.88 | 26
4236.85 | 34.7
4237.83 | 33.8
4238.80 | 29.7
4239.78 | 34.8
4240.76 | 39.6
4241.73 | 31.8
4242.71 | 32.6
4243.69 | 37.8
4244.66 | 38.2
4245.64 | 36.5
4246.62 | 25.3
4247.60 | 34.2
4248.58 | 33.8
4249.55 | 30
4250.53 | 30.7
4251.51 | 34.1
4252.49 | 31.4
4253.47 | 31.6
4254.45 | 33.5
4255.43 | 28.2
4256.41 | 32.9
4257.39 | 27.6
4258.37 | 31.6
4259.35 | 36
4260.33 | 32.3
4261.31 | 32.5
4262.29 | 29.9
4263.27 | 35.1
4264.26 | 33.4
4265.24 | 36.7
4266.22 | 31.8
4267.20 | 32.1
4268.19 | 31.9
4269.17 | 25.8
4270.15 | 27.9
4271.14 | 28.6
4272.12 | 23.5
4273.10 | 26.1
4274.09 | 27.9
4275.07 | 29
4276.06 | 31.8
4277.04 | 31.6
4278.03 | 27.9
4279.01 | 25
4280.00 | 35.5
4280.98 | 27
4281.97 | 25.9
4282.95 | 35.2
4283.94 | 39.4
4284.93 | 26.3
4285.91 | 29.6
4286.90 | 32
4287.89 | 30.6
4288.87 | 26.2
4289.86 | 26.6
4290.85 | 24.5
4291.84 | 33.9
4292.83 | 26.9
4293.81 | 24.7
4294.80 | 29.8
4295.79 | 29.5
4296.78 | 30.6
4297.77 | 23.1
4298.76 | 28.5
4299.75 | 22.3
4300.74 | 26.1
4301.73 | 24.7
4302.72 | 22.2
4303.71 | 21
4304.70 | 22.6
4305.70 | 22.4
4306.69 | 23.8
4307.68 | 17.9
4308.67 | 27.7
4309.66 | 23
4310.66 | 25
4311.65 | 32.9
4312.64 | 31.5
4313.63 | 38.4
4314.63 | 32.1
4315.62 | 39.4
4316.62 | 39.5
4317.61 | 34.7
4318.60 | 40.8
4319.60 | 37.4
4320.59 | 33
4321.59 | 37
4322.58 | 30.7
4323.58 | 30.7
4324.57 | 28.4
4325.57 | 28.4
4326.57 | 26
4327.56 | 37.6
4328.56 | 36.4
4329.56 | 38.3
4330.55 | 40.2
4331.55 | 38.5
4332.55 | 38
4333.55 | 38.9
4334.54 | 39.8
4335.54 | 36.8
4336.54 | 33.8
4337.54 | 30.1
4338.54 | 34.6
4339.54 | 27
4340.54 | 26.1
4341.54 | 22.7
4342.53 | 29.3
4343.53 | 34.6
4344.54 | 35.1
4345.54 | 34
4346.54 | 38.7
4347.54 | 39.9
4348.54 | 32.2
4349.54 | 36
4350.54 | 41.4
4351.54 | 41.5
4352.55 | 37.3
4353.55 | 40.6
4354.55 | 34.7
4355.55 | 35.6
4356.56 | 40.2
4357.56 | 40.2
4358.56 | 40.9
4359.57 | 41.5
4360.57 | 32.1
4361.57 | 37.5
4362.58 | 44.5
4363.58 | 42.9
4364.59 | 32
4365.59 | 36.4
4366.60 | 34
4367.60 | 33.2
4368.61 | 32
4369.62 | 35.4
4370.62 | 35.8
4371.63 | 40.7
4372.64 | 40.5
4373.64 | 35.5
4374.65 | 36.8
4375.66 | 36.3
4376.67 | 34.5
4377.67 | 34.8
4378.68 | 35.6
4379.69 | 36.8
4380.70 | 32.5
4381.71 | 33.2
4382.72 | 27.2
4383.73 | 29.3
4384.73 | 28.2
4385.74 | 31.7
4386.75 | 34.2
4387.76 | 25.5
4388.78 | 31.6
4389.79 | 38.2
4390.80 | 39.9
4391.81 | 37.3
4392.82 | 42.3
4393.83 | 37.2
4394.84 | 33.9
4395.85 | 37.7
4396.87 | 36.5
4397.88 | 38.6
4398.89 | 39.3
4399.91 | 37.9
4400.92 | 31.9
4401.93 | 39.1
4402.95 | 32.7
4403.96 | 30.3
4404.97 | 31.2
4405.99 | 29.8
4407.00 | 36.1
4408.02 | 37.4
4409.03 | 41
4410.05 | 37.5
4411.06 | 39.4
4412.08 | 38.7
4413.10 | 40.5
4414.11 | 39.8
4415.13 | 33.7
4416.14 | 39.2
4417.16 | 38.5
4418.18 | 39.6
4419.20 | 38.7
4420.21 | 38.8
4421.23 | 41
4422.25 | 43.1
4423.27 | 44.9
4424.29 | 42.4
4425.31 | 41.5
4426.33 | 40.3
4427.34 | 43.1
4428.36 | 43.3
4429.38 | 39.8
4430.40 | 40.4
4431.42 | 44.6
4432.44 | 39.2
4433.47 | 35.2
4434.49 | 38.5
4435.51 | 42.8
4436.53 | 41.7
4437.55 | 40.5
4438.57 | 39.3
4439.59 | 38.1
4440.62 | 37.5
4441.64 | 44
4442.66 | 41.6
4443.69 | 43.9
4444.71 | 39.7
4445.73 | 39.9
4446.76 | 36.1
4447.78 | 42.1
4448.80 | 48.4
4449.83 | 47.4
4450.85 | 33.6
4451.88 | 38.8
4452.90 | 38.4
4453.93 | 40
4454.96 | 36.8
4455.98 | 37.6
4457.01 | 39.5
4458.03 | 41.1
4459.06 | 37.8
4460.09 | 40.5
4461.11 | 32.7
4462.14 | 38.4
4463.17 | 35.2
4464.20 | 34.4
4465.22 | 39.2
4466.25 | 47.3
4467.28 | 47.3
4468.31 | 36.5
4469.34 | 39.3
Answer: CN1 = 0.06 mag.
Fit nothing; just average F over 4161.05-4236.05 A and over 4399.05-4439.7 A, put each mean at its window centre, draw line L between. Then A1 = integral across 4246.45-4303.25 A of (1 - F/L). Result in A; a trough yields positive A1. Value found 6.1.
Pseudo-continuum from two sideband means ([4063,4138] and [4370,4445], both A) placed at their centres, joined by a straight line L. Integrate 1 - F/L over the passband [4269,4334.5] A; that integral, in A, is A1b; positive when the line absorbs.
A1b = 9.6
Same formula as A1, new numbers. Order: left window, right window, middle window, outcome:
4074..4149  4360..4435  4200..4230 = 2.2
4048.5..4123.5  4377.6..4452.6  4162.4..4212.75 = 3.5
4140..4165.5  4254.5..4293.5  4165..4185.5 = 0.0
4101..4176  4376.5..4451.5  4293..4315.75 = 5.3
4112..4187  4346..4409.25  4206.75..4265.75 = 1.5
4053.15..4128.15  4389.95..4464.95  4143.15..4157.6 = 1.9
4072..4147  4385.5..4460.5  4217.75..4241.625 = 2.0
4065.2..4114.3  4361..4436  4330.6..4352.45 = 0.6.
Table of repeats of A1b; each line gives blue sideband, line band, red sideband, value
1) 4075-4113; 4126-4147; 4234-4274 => -0.6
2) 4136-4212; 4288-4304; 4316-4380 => 3.6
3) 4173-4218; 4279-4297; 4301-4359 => 1.5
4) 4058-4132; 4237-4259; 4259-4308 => -2.9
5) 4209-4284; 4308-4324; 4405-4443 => 0.6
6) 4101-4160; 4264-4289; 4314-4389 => 2.6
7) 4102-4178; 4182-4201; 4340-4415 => 0.9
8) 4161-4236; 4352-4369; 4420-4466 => -0.3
